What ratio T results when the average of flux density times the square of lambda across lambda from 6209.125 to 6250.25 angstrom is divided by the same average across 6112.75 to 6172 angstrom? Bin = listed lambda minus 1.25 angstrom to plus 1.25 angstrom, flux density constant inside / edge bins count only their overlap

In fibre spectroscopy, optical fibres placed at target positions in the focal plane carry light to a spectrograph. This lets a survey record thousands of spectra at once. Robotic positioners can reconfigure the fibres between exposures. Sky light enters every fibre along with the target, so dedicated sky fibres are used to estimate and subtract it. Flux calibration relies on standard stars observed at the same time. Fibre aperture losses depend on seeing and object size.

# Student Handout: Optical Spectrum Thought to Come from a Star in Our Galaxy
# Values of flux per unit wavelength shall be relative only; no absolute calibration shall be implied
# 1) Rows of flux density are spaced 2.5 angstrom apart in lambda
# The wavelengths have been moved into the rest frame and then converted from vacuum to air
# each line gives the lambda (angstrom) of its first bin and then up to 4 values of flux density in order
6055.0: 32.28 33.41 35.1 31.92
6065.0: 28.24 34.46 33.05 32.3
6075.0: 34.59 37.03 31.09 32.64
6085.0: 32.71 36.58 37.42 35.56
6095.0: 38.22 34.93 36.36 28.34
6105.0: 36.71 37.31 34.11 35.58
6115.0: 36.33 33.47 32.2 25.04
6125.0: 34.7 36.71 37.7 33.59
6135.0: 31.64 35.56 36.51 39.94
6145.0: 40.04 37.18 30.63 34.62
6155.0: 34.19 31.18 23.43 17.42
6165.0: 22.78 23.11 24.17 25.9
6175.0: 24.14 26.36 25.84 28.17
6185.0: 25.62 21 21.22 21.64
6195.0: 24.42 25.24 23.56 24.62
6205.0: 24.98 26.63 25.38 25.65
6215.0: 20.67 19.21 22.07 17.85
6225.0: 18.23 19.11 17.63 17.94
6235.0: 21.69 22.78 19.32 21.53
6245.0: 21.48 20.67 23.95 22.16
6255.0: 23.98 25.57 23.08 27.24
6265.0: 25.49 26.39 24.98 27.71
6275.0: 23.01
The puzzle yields 0.67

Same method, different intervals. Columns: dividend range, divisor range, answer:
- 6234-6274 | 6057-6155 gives 0.72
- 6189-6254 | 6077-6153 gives 0.65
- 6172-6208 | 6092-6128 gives 0.73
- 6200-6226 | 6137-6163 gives 0.70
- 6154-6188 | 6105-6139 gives 0.75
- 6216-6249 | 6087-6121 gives 0.59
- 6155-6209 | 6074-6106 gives 0.73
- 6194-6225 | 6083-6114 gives 0.68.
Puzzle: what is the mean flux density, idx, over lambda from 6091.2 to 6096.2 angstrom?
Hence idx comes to 36.9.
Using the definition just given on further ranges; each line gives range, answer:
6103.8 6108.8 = 37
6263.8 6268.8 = 25.9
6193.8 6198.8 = 24.8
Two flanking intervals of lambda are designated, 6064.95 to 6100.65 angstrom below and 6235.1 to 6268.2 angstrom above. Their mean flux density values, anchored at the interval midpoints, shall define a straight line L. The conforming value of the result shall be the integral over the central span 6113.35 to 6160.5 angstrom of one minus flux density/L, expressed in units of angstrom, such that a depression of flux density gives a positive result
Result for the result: -4.9 angstrom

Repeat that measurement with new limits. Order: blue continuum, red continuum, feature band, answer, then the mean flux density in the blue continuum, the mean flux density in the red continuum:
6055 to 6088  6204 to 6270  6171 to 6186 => 0.12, 33.2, 22.4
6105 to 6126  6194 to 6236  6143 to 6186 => -0.07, 33.8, 22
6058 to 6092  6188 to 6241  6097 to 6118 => -2.67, 33.7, 21.9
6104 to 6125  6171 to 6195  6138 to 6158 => -4.39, 33.9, 24.4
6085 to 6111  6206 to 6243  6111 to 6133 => -0.85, 35.4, 21.1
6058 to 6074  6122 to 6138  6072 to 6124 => -1.61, 32.6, 33.9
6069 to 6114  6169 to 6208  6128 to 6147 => -4.20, 34.7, 24.6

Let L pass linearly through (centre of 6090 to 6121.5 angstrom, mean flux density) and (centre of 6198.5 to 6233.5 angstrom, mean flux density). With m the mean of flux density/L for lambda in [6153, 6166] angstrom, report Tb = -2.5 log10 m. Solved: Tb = 0.09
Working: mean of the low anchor 34.9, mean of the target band 26.4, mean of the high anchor 21.7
